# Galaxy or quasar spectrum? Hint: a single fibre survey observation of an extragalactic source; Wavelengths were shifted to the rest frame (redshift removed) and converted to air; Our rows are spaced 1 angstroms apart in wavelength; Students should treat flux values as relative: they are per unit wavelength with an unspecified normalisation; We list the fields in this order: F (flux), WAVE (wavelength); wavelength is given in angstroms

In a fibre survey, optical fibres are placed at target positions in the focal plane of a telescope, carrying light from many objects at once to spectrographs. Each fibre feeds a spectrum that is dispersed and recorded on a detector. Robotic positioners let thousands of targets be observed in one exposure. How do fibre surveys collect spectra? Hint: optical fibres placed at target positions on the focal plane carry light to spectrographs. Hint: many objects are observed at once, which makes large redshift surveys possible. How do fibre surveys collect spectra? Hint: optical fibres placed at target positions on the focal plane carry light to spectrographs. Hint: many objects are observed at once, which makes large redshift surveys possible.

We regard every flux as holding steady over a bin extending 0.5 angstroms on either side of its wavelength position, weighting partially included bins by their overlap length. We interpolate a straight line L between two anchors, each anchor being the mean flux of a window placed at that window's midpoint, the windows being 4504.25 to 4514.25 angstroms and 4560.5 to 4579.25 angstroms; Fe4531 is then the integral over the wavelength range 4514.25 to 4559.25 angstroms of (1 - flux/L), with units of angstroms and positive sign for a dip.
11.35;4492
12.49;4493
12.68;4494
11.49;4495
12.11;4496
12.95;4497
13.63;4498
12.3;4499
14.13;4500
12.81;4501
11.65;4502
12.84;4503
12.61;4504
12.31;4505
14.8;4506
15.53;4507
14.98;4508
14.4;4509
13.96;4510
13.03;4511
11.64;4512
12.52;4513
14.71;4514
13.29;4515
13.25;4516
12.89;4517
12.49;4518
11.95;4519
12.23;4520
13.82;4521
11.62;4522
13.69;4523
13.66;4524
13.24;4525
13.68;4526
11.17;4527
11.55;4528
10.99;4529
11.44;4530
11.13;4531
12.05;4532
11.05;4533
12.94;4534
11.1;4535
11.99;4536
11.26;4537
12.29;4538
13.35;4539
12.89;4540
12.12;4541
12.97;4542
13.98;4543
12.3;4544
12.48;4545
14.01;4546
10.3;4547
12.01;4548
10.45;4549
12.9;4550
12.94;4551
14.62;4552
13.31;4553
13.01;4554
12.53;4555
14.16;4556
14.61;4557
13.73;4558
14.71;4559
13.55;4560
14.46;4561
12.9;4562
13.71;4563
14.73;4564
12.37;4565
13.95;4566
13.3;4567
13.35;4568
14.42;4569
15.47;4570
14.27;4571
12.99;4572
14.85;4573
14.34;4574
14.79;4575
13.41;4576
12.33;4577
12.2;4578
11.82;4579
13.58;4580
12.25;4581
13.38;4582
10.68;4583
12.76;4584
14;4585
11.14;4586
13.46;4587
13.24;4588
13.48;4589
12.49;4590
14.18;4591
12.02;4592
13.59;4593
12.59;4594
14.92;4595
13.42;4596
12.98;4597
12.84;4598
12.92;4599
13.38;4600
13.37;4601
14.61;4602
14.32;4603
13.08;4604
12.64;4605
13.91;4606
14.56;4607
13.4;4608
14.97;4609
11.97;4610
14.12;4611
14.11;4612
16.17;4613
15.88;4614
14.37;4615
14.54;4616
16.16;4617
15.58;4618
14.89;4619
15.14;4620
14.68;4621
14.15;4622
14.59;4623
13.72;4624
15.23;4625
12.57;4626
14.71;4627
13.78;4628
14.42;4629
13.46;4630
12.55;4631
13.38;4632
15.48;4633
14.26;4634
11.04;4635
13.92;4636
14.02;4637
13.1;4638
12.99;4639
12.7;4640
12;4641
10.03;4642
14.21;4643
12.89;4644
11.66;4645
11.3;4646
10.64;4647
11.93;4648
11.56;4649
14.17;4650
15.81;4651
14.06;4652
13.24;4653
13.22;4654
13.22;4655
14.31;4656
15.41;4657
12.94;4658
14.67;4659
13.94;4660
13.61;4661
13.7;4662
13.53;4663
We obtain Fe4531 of 3.6 angstroms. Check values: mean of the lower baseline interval 13.7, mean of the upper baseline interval 13.7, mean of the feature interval 12.6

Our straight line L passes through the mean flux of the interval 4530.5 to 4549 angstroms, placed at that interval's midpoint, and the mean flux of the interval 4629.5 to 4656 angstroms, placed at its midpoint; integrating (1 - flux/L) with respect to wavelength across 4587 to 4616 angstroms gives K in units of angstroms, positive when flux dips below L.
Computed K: -2.4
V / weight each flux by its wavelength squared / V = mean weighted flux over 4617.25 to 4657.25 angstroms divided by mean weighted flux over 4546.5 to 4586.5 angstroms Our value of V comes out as 1.1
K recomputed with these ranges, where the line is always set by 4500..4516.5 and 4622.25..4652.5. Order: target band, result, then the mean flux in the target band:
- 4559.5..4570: -0.3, 13.8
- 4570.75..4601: 0.4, 13.1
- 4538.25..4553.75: 0.8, 12.7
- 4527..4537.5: 1.5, 11.5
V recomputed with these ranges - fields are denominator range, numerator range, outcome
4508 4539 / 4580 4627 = 1.14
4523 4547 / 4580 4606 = 1.09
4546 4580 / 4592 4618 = 1.06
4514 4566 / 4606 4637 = 1.16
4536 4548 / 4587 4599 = 1.08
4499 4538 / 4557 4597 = 1.08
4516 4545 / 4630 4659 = 1.11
